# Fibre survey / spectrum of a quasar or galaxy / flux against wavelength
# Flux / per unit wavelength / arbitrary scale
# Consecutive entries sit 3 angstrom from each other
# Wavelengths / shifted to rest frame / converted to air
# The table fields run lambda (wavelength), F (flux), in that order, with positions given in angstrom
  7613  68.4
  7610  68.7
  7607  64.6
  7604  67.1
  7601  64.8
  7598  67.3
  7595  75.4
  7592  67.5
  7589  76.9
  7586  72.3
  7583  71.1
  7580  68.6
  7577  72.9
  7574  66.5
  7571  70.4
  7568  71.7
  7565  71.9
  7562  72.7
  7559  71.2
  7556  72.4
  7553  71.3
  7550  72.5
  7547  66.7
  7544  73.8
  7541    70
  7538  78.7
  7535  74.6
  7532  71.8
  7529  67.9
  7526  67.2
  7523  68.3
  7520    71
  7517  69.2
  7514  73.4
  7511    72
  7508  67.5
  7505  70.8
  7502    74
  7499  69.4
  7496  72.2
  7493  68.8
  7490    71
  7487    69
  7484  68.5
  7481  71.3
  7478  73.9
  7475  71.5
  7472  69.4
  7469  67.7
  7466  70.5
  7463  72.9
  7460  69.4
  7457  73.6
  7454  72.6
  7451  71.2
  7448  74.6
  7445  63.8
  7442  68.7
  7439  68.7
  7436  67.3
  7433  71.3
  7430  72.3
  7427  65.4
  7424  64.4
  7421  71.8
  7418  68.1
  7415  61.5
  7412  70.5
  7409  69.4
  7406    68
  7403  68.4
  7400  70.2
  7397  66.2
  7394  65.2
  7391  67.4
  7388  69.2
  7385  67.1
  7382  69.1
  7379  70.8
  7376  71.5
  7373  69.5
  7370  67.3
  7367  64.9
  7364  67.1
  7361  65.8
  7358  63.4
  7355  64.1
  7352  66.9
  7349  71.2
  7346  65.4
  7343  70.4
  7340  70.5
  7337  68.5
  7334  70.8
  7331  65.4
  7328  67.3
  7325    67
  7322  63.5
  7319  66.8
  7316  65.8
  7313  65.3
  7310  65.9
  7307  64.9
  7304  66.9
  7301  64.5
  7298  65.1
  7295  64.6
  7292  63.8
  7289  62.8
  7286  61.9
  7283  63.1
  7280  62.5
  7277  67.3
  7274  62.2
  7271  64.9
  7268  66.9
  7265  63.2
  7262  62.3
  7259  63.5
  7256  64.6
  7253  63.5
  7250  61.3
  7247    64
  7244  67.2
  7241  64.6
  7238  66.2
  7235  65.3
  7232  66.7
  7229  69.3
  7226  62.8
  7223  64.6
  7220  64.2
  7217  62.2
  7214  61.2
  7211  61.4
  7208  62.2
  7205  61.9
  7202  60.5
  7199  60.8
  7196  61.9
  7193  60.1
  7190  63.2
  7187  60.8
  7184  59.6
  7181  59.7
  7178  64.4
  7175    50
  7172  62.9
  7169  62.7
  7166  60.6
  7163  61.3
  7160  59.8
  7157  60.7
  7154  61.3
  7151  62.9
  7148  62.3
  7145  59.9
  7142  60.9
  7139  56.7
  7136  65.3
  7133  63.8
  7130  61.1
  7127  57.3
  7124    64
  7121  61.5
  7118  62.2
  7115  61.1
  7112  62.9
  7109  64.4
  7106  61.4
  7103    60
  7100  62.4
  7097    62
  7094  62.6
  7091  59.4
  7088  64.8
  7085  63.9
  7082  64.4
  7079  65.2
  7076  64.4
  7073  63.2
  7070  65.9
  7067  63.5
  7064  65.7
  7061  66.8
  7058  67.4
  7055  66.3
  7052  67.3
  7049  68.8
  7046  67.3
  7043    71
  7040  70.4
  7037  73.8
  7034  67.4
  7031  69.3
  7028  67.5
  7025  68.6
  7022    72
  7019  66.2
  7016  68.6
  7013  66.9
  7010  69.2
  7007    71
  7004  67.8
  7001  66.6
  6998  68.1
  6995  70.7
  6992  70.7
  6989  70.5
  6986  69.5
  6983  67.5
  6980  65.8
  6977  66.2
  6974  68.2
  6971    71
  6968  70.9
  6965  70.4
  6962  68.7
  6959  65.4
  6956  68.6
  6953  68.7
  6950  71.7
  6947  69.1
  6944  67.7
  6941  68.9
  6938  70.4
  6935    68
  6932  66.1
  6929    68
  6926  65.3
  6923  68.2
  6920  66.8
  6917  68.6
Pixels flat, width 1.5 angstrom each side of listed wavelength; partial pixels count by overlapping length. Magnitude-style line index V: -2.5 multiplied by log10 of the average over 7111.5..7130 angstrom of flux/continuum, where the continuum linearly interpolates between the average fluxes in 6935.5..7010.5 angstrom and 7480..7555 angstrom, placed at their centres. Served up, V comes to 0.13 mag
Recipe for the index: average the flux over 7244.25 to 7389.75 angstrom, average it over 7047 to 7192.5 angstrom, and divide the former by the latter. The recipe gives 1.06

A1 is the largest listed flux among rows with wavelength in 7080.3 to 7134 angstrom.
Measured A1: 64.8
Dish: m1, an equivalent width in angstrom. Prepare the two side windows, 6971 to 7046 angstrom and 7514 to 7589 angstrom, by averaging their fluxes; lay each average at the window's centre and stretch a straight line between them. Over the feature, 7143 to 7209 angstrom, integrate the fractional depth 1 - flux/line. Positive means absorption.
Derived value 8.3 angstrom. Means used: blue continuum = 68.9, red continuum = 71.2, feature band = 60.9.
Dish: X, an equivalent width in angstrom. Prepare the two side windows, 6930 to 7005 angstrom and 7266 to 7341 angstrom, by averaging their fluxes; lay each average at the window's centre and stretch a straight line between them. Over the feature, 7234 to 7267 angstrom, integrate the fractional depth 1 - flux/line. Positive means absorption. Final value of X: 0.90 angstrom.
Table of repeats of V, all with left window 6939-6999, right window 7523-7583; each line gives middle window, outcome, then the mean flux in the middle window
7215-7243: 0.08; 65.1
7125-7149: 0.14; 60.9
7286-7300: 0.10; 63.9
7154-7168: 0.15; 60.8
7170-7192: 0.16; 60.1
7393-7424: 0.04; 67.8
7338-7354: 0.03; 68.7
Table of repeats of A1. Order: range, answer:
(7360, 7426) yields 71.8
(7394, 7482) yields 74.6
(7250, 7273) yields 66.9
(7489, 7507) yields 74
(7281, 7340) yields 70.8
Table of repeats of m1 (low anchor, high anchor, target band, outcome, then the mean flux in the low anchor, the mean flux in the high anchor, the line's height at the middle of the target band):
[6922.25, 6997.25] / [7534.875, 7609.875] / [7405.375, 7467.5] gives 0.9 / 68.6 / 70.8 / 70.3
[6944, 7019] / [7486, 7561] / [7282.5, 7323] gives 3.1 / 68.8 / 71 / 70.1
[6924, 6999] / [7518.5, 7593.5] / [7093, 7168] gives 8.5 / 68.6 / 71.2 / 69.4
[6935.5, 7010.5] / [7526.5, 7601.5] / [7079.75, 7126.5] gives 4.7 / 68.9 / 71.3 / 69.4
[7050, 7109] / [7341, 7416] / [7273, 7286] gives 0.6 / 64.1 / 67.7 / 66.5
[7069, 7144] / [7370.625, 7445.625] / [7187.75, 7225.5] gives 1.4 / 62.4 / 68.3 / 64.3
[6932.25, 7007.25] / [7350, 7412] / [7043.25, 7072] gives 0.8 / 68.8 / 67.7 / 68.6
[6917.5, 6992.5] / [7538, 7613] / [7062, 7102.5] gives 3.1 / 68.5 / 70.5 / 68.9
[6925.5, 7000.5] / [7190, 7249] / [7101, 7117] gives 0.9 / 68.7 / 63.5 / 65.7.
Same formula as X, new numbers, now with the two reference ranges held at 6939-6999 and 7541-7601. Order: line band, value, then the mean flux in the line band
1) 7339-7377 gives 1.5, 67.4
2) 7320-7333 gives 0.8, 66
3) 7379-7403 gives 0.8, 68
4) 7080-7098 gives 1.7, 62.9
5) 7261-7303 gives 3.6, 64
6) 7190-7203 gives 1.6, 61.1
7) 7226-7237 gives 0.5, 66.5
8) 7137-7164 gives 3.4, 60.7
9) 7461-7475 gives 0.1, 70.2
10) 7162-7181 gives 2.6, 60.2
